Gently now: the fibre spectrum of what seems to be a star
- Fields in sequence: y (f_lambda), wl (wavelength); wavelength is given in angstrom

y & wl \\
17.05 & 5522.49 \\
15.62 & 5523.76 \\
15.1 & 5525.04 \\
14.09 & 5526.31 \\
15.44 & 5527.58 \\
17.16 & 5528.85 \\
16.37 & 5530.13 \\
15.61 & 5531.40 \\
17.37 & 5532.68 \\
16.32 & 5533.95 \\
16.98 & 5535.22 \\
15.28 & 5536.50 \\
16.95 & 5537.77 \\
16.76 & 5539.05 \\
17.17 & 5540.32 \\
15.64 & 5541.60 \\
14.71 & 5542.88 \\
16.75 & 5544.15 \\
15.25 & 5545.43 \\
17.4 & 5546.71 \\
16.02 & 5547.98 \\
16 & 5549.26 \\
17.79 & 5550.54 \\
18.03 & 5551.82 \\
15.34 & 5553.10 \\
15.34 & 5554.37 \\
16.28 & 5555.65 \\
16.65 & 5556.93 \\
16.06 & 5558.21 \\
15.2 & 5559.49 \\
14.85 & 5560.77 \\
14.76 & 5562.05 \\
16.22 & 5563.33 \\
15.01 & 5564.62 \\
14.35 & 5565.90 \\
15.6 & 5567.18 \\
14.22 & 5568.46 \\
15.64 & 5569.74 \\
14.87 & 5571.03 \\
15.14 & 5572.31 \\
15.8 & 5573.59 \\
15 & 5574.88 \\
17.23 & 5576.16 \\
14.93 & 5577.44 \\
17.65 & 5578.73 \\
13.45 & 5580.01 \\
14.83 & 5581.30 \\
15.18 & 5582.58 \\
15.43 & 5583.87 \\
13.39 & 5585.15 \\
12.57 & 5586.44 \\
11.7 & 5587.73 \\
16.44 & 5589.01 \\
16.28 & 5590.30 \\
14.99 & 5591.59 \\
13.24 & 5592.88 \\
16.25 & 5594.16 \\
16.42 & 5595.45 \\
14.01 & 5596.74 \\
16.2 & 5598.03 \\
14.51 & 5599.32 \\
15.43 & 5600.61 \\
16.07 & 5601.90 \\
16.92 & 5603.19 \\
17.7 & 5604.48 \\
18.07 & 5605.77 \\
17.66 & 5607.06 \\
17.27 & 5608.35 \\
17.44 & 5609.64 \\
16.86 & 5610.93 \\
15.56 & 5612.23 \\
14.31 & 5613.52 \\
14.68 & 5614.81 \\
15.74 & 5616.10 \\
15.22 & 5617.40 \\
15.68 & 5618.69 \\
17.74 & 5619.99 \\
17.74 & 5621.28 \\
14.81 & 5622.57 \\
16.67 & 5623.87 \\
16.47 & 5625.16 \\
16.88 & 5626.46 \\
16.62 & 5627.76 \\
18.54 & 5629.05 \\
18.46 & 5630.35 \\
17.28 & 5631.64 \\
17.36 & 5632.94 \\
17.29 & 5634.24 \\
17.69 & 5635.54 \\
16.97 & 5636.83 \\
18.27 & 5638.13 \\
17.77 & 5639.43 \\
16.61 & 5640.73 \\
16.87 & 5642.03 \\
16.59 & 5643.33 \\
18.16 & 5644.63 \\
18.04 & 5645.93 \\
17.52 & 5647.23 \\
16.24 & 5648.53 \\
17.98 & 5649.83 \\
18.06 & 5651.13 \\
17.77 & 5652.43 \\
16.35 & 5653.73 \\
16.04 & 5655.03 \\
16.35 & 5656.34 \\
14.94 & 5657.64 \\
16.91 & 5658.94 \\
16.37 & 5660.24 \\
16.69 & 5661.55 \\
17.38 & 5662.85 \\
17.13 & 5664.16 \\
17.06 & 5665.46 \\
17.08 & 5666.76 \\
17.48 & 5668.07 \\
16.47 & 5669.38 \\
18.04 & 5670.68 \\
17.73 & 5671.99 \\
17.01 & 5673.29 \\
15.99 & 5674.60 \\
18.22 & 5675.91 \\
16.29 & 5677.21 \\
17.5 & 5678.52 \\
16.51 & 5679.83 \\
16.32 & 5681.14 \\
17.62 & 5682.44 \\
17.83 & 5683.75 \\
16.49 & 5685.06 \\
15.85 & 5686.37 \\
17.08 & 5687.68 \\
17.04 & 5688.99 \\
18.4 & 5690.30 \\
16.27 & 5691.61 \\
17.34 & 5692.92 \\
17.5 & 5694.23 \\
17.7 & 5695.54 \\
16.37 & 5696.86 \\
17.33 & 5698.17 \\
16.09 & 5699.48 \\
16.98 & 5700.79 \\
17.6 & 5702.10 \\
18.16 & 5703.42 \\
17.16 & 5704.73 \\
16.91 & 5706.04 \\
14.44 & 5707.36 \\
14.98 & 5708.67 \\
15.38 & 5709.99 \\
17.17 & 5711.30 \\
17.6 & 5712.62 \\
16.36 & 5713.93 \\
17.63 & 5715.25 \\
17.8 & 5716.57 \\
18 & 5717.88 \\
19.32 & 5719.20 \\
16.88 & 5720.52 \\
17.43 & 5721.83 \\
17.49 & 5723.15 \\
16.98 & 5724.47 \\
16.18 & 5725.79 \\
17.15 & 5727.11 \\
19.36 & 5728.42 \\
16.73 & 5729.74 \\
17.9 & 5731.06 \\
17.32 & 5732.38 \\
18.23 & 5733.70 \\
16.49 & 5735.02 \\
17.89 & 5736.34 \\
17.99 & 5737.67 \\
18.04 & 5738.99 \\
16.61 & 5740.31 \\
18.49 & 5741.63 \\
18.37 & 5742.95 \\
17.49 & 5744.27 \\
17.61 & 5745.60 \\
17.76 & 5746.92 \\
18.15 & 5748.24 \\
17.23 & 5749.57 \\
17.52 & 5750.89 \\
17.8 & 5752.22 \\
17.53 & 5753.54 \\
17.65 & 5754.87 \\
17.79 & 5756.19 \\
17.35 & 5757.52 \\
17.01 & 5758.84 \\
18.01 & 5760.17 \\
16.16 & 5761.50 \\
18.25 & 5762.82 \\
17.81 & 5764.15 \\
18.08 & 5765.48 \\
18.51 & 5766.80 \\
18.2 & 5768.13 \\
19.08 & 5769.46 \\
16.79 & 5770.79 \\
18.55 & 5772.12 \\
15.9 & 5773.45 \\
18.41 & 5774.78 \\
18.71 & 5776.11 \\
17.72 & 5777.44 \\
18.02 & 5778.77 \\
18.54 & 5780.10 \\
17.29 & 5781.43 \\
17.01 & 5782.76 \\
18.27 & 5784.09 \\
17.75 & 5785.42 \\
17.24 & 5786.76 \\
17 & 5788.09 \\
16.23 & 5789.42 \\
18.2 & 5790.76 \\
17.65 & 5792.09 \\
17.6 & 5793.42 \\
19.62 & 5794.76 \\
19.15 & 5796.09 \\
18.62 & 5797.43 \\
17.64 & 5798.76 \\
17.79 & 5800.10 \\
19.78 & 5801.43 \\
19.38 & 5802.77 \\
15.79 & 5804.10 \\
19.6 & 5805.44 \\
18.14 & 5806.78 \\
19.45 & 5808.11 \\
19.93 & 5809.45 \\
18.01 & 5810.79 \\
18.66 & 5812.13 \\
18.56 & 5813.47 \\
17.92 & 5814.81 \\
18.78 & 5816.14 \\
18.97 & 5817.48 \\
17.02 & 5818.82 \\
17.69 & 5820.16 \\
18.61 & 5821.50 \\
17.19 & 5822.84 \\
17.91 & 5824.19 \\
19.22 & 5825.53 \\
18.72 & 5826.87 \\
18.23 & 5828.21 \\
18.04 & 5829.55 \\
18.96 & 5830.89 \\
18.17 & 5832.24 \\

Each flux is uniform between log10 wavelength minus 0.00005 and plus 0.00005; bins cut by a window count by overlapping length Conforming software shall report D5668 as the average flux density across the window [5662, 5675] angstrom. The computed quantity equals 17.2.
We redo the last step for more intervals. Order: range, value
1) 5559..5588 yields 15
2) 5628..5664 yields 17.2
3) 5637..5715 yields 17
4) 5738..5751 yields 17.8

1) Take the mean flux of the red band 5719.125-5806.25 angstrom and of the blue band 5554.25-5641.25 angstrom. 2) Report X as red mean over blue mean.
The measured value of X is 1.12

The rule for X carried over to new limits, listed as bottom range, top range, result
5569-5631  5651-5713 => 1.07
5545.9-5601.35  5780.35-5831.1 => 1.18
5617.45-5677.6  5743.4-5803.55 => 1.05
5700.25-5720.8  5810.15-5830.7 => 1.07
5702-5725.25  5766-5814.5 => 1.06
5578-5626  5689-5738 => 1.10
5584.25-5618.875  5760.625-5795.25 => 1.14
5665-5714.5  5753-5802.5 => 1.06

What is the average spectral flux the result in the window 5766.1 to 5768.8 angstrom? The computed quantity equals 18.4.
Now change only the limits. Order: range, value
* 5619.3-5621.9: 17.7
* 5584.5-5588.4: 12.6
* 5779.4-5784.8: 17.8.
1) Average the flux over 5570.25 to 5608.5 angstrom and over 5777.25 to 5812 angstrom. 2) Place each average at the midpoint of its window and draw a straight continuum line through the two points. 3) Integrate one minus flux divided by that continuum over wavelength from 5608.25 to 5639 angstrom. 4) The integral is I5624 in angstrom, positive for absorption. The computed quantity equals -1.6 angstrom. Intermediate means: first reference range 15.5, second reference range 18.1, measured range 16.7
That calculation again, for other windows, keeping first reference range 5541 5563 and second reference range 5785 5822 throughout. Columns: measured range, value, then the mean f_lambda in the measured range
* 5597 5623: 0.42 angstrom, 16.3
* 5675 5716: 0.90 angstrom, 16.9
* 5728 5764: 0.17 angstrom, 17.6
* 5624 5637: -0.49 angstrom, 17.3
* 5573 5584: 0.50 angstrom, 15.5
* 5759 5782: 0.11 angstrom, 17.9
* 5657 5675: 0.14 angstrom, 16.9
